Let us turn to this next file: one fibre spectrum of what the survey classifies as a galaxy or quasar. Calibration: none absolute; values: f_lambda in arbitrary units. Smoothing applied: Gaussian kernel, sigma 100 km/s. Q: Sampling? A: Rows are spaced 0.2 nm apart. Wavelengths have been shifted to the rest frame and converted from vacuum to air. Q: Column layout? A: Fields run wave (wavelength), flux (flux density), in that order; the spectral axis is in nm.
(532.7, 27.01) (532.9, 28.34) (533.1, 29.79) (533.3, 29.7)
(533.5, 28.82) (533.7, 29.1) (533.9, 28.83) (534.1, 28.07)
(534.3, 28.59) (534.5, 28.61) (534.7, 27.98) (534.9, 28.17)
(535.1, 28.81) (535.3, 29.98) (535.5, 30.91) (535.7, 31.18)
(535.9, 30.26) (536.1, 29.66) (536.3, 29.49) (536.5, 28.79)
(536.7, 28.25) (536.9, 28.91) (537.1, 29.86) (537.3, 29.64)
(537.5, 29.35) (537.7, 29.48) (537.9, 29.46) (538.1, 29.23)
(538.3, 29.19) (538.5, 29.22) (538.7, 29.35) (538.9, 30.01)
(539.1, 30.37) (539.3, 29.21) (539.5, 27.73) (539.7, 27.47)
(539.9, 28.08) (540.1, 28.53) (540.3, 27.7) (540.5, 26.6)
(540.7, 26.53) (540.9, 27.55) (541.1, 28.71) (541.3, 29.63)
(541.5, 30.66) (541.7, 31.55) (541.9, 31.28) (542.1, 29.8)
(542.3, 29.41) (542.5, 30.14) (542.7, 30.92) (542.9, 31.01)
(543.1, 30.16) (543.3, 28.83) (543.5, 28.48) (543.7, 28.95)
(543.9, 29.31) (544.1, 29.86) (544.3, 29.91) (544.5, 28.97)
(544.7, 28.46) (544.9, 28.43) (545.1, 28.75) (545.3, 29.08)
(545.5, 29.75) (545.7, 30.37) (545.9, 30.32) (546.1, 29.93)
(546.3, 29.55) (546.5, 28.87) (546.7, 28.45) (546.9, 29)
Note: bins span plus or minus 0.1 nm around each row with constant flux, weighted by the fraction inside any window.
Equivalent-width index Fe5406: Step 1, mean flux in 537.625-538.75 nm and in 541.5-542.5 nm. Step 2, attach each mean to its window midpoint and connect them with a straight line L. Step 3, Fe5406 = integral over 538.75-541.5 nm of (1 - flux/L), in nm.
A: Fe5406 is 0.137 nm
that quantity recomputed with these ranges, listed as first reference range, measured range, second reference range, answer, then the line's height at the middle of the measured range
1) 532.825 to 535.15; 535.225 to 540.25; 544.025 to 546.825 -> -0.07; 28.9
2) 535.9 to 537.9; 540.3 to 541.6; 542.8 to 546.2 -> 0.05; 29.4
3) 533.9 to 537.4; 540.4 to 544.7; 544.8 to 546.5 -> 0.00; 29.4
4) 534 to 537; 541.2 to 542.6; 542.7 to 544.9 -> -0.05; 29.4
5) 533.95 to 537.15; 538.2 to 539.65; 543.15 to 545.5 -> 0.00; 29.1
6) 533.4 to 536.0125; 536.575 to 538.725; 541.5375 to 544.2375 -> 0.02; 29.5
